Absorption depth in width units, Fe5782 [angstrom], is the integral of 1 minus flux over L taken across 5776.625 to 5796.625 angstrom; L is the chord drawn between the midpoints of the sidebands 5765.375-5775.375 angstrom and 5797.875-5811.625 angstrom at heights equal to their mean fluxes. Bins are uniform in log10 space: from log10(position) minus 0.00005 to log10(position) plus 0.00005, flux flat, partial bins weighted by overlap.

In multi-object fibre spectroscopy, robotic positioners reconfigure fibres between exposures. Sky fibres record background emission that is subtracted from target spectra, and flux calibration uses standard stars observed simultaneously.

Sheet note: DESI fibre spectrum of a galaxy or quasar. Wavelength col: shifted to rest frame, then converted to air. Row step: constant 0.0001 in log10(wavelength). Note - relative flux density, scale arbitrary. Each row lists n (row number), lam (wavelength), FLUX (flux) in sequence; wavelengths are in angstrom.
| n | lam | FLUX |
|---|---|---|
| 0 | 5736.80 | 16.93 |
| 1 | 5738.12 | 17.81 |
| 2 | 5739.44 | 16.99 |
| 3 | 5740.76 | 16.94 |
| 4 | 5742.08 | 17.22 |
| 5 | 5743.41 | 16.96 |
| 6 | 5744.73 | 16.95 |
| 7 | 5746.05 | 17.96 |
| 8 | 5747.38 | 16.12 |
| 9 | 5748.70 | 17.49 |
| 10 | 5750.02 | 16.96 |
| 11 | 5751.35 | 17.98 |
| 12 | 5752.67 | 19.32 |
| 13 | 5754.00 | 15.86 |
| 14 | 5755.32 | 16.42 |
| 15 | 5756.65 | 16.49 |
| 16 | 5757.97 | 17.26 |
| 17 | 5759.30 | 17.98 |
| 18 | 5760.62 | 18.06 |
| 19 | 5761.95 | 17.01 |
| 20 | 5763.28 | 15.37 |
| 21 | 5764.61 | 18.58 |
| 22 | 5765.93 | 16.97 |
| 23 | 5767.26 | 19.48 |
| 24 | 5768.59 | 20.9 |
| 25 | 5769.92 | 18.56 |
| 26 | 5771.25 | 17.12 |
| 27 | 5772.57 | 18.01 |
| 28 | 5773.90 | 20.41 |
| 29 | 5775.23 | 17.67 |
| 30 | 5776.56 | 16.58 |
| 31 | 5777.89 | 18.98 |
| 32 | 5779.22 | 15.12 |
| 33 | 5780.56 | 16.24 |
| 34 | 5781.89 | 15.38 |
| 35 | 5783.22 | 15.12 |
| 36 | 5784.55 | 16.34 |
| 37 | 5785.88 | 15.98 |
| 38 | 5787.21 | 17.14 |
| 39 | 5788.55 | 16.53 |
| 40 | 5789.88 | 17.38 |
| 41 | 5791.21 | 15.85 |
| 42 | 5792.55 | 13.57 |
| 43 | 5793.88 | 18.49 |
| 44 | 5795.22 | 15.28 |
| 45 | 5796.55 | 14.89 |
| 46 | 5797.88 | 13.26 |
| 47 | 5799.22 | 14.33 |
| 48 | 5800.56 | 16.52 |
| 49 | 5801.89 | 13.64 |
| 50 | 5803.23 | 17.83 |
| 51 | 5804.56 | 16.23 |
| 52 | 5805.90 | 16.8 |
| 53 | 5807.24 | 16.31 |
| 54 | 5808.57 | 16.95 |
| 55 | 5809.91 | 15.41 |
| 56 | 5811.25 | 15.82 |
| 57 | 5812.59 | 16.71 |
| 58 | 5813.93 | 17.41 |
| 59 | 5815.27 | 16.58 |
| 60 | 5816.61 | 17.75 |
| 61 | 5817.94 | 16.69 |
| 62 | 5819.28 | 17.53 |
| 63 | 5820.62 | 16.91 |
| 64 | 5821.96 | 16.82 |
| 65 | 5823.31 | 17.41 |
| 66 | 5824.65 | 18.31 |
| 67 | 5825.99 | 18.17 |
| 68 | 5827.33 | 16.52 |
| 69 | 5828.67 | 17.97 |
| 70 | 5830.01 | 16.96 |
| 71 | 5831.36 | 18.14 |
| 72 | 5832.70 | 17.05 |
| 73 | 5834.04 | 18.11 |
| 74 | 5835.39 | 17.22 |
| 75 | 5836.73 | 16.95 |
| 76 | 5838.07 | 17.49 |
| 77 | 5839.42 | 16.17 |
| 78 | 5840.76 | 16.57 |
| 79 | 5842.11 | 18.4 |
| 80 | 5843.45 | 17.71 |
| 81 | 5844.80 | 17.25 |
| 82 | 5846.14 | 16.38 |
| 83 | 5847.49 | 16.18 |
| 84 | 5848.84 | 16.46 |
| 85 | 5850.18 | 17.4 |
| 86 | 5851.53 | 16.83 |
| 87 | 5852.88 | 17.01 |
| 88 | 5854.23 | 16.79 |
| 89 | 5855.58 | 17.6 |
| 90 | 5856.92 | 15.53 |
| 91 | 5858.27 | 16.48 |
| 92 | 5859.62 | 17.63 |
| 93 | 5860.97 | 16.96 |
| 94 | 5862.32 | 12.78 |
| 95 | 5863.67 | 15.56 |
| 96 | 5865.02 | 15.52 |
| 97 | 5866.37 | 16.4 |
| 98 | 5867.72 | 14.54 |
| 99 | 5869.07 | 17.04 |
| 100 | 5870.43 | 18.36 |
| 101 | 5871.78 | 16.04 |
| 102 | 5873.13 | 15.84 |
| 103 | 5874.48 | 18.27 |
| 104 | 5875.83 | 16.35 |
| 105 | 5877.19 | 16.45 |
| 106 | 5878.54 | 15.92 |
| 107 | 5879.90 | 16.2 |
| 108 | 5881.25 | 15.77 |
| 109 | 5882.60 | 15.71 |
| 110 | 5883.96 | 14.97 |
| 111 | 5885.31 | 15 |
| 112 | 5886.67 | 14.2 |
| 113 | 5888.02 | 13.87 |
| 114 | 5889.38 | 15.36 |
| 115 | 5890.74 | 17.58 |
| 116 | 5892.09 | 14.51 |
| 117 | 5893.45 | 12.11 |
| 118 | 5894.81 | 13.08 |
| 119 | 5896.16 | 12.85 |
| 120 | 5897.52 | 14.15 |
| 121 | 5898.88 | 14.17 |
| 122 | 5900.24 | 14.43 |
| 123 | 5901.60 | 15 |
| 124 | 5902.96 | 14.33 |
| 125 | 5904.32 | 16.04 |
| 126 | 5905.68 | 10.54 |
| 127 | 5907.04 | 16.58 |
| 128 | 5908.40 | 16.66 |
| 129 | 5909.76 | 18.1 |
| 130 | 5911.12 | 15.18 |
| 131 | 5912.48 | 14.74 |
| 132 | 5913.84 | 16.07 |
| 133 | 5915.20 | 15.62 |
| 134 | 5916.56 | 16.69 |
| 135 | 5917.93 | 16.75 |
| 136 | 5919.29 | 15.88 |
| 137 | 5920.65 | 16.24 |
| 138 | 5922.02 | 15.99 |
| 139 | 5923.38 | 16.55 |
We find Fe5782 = 1.3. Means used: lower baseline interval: 18.7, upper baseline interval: 15.8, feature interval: 16.2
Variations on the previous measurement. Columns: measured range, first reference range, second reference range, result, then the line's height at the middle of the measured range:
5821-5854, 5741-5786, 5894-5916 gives -2.44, 16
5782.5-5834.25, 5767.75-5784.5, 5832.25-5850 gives 2.29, 17.3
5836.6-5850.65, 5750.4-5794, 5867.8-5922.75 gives -0.70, 16.2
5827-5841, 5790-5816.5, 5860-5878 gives -1.02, 16.1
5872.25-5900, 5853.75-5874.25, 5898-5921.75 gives 1.34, 15.9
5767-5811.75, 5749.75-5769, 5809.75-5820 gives 1.61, 17.2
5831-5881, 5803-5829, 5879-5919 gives -1.92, 16.1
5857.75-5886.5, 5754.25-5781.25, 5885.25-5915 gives -1.27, 15.4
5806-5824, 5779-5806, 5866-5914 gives -1.27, 15.7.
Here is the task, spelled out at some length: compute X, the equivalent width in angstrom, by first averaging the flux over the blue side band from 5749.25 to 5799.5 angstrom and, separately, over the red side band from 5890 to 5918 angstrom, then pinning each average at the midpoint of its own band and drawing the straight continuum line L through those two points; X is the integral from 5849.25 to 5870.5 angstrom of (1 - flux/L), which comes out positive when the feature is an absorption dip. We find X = -1.0 angstrom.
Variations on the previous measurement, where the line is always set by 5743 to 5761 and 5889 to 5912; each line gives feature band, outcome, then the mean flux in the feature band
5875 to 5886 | -0.5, 15.8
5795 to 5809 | 0.7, 15.6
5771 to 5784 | -0.2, 17.1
